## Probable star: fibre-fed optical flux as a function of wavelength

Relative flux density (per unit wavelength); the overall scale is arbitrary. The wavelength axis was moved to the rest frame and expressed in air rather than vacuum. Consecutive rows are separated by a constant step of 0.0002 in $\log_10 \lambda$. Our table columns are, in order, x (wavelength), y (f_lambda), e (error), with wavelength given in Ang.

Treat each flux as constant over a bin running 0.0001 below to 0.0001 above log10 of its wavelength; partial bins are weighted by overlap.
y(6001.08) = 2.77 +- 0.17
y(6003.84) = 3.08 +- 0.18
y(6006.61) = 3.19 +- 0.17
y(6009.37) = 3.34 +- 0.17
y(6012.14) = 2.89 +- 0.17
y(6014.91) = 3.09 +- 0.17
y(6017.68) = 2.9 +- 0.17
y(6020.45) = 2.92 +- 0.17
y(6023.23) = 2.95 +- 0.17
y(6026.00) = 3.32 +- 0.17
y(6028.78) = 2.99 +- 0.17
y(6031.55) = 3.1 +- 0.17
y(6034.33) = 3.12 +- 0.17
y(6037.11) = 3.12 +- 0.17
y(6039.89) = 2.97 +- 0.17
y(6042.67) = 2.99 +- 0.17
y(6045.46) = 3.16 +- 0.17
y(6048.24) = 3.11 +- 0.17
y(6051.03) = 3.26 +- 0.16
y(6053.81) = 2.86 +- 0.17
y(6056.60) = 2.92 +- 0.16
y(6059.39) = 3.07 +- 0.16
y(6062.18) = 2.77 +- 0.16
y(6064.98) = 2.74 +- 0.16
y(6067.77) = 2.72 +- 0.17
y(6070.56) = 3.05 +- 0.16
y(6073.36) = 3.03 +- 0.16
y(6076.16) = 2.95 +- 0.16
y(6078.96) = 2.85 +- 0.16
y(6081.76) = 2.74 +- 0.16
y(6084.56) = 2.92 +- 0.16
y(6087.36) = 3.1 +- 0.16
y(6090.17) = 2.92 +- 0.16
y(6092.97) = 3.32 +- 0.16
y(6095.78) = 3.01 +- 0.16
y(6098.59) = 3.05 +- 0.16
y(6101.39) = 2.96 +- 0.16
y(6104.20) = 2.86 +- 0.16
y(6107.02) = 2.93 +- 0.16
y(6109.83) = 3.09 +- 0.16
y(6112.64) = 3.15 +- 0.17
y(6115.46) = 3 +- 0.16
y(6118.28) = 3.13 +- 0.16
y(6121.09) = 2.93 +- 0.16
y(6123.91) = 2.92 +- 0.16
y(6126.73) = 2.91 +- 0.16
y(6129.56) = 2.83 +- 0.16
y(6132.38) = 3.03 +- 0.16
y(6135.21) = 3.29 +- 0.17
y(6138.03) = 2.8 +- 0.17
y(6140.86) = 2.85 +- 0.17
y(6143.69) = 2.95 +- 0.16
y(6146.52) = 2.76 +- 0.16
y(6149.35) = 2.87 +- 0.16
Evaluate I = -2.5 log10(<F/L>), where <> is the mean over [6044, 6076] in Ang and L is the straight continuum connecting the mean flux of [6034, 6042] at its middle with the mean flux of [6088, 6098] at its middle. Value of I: 0.034 mag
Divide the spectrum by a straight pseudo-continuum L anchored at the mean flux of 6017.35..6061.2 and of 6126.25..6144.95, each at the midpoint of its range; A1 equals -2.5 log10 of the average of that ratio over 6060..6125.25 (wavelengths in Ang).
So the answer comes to 0.01 mag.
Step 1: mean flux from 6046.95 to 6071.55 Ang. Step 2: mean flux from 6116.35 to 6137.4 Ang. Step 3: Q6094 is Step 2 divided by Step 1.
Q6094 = 1.02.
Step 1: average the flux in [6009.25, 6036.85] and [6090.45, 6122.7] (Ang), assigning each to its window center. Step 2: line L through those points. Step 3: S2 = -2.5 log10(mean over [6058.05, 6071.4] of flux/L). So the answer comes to 0.07 mag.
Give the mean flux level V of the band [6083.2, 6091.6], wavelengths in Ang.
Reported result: 2.98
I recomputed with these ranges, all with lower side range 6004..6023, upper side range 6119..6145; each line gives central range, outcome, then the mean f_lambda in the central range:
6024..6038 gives -0.03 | 3.12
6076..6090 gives 0.03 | 2.91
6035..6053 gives -0.03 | 3.1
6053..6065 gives 0.05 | 2.89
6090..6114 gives -0.02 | 3.04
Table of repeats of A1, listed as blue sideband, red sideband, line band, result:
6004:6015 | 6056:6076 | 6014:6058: -0.01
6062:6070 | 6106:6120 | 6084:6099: -0.05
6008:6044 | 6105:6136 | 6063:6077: 0.05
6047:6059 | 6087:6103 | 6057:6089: 0.05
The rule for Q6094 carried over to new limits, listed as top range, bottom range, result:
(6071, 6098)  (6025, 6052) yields 0.96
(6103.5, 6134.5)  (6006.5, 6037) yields 0.97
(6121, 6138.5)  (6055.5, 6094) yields 1.01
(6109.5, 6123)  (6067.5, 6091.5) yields 1.04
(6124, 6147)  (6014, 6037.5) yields 0.96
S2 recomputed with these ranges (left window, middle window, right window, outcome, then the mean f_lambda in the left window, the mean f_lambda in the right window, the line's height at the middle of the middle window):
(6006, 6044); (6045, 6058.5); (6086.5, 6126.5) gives 0.00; 3.06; 3.02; 3.05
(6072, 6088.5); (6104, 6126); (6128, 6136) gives 0.00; 2.93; 3.03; 2.99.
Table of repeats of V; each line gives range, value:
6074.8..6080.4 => 2.9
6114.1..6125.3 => 3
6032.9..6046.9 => 3.07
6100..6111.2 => 2.96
